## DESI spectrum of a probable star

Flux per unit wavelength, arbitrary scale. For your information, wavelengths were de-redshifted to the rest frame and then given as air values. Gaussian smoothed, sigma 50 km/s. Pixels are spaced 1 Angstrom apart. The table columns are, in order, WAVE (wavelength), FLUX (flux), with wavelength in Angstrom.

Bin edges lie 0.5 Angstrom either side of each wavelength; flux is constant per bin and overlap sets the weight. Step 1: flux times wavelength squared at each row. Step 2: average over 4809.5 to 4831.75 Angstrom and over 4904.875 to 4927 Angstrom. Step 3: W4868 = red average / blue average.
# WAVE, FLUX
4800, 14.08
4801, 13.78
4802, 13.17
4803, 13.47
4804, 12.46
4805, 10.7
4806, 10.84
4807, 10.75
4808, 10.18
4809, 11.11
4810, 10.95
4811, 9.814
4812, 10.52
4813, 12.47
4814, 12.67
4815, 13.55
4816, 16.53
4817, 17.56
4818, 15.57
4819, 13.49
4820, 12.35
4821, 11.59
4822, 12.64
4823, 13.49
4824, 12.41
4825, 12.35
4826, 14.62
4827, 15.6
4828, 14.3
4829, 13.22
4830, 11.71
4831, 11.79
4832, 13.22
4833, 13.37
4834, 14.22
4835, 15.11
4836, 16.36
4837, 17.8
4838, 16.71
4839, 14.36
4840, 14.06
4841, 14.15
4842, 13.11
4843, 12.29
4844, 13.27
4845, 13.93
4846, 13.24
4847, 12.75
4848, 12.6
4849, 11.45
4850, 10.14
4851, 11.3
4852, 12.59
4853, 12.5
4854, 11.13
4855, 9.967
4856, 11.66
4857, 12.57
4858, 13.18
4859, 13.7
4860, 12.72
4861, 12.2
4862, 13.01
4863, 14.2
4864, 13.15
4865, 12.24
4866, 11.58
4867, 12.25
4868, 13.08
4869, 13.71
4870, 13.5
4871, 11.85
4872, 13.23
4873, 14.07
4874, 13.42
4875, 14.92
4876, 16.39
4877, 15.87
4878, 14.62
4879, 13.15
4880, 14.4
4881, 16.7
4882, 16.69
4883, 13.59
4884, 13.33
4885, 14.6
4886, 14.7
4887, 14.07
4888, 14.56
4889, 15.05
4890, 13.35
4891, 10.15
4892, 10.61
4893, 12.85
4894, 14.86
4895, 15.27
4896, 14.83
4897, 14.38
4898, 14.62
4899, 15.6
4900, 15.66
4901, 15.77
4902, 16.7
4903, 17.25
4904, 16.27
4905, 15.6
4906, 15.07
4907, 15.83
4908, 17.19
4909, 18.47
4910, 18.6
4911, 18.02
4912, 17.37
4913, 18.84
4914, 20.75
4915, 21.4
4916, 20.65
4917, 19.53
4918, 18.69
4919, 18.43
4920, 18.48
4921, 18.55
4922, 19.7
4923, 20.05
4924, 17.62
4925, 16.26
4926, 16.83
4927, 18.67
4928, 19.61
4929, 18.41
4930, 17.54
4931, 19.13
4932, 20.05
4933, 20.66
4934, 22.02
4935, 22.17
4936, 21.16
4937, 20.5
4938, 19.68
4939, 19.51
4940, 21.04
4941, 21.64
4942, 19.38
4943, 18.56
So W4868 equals 1.4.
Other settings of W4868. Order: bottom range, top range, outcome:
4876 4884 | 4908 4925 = 1.28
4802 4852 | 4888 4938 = 1.38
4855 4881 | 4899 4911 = 1.26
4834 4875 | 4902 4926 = 1.42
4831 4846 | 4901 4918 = 1.29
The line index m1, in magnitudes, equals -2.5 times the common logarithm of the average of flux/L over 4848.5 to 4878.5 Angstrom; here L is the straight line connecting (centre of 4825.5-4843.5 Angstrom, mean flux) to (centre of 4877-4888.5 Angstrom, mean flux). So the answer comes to 0.128 mag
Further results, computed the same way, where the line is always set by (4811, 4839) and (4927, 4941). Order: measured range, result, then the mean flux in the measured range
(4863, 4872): 0.26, 12.8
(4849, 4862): 0.29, 12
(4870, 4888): 0.18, 14.4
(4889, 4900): 0.28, 13.8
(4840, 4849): 0.14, 13.1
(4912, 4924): -0.01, 19.4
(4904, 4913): 0.10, 17.1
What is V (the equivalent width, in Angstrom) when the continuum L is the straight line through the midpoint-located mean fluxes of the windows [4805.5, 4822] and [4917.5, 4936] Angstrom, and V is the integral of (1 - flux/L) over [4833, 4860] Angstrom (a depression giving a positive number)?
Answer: 2.1 Angstrom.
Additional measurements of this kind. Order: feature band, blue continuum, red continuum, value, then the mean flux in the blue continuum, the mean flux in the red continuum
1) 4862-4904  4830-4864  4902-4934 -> 4.33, 13.1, 18.4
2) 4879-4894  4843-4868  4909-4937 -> 1.54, 12.4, 19.2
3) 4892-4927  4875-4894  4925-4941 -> -0.15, 14.2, 19.7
